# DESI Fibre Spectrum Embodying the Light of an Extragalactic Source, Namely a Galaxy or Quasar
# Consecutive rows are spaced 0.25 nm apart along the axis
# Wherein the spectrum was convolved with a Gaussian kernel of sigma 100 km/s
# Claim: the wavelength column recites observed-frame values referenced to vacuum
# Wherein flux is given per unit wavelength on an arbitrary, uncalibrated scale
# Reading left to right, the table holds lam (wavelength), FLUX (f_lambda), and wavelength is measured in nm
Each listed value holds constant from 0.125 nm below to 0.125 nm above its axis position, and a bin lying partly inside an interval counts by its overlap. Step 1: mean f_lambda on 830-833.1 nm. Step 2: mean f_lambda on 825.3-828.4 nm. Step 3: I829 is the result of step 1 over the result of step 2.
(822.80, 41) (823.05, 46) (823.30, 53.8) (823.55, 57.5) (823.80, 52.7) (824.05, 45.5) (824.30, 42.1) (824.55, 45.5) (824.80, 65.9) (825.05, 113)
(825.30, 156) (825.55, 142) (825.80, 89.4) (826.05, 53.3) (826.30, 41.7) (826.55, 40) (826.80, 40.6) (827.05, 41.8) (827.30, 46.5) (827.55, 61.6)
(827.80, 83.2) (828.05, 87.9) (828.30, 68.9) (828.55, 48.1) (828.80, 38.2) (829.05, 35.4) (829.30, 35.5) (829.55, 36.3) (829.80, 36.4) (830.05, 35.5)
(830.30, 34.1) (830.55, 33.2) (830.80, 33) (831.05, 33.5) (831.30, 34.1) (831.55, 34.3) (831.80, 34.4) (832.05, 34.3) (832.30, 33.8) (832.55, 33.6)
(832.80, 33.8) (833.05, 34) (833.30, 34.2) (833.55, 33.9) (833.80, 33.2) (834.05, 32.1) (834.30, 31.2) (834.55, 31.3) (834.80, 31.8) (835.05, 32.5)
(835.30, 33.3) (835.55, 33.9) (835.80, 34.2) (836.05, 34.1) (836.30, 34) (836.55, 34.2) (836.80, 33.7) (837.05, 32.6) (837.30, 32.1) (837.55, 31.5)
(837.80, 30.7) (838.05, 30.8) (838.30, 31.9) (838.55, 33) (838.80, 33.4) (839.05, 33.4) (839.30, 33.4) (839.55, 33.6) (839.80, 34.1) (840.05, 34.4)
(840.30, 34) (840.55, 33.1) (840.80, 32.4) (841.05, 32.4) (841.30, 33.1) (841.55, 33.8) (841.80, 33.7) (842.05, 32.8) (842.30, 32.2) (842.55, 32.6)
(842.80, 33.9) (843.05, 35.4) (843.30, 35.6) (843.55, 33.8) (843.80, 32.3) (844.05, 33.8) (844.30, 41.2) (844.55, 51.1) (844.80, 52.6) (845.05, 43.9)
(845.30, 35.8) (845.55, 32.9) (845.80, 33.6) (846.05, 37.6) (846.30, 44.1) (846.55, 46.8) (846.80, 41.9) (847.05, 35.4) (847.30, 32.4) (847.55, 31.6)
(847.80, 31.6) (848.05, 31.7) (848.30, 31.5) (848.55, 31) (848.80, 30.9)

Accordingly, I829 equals 0.48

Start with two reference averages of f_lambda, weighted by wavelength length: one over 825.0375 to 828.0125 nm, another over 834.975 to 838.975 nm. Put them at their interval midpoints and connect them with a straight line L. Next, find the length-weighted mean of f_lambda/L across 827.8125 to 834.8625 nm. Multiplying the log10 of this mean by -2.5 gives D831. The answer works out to 0.40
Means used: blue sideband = 74.7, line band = 38.5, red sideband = 32.9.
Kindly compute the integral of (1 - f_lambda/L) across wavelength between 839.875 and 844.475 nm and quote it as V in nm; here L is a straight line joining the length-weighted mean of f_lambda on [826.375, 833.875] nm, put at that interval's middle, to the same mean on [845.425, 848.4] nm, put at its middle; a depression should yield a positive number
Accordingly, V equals 0.42 nm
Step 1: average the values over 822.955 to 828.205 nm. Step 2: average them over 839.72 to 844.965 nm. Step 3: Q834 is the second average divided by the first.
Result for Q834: 0.53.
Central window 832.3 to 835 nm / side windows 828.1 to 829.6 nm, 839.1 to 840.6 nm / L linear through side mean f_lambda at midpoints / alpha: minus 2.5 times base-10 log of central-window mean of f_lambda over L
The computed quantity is 0.234 mag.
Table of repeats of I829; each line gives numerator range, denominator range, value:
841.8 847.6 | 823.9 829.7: 0.59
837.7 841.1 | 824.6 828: 0.44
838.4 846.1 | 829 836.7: 1.05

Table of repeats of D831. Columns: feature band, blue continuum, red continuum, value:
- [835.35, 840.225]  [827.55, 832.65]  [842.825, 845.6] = 0.22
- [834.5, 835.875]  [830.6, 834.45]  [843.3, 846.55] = 0.06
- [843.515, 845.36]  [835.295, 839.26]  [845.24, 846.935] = -0.09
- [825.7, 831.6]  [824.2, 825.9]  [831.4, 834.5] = 0.39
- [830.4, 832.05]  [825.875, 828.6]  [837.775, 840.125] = 0.39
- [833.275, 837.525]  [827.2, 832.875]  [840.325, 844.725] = 0.20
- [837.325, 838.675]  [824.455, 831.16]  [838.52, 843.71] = 0.24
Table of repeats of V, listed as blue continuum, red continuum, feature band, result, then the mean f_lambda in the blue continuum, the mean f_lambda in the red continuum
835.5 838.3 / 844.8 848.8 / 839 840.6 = 0.006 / 32.8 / 36.5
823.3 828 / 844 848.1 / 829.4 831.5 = 0.910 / 67.6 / 38.9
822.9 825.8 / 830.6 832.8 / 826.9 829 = -0.145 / 74.9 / 33.8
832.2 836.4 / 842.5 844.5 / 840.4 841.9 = 0.079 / 33.2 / 35.5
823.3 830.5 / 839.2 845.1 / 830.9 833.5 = 0.872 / 59.4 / 35.7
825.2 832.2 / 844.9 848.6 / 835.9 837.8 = 0.516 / 52.7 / 36.3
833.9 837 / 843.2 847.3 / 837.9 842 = 0.317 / 33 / 39.3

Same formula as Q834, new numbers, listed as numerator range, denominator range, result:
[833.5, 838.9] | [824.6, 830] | 0.51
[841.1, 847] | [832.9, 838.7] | 1.14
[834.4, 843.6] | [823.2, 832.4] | 0.61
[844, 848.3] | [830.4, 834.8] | 1.16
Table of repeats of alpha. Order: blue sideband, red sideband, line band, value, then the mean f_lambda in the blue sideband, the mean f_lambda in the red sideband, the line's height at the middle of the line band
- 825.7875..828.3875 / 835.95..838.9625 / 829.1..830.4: 0.403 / 58.1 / 32.7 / 51.6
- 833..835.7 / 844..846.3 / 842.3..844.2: 0.161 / 32.8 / 40.7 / 39.3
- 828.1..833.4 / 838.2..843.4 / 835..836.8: 0.053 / 37.6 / 33.4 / 35.5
